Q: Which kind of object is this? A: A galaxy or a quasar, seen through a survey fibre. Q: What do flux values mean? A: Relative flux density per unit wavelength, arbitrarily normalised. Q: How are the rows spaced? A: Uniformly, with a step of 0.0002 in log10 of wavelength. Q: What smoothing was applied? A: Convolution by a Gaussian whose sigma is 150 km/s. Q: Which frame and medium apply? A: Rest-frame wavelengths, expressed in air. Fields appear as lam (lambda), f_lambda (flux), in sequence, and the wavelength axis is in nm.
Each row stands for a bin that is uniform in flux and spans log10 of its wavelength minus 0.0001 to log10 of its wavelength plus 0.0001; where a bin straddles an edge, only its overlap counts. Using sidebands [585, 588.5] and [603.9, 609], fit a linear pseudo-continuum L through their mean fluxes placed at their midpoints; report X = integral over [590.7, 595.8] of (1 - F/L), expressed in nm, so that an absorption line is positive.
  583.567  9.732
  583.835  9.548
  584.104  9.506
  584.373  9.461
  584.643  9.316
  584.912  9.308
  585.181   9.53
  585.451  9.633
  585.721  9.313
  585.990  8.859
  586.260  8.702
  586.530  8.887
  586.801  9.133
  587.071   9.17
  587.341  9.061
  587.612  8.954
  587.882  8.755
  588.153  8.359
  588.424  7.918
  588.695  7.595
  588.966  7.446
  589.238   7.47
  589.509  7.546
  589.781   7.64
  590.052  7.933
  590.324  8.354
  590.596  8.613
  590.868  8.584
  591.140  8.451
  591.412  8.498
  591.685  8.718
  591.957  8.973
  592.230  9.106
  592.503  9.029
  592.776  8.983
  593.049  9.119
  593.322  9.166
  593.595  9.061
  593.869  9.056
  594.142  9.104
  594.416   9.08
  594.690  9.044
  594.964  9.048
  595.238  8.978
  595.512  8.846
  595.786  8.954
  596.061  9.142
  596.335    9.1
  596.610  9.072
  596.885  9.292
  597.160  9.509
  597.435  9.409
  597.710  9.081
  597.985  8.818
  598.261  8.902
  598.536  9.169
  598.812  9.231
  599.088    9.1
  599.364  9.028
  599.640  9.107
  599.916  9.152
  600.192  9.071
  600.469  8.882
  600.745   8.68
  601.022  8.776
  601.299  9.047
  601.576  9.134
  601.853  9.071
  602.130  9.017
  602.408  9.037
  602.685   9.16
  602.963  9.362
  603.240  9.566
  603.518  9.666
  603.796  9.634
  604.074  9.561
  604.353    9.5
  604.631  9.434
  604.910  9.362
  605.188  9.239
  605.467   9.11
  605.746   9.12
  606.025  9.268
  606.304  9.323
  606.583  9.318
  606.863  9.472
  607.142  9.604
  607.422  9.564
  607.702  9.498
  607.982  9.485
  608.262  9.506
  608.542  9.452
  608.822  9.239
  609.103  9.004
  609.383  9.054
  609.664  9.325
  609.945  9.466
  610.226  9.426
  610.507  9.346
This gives 0.10 nm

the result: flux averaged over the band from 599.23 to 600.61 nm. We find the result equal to 9.05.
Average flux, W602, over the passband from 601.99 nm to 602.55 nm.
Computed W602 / 9.03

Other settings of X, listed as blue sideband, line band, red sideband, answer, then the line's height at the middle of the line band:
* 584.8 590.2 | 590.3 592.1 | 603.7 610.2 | 0.02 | 8.71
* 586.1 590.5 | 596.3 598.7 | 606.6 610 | -0.10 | 8.8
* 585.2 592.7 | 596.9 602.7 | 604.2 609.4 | -0.02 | 9.04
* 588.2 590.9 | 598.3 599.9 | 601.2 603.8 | -0.04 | 8.9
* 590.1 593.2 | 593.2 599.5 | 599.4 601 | -0.16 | 8.87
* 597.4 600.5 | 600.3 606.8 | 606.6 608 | 0.06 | 9.31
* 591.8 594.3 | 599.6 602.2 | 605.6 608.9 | 0.07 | 9.25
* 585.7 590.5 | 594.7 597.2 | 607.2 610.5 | -0.10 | 8.75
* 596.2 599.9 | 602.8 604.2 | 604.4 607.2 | -0.04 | 9.27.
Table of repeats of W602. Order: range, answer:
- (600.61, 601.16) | 8.72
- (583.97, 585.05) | 9.4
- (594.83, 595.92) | 8.96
